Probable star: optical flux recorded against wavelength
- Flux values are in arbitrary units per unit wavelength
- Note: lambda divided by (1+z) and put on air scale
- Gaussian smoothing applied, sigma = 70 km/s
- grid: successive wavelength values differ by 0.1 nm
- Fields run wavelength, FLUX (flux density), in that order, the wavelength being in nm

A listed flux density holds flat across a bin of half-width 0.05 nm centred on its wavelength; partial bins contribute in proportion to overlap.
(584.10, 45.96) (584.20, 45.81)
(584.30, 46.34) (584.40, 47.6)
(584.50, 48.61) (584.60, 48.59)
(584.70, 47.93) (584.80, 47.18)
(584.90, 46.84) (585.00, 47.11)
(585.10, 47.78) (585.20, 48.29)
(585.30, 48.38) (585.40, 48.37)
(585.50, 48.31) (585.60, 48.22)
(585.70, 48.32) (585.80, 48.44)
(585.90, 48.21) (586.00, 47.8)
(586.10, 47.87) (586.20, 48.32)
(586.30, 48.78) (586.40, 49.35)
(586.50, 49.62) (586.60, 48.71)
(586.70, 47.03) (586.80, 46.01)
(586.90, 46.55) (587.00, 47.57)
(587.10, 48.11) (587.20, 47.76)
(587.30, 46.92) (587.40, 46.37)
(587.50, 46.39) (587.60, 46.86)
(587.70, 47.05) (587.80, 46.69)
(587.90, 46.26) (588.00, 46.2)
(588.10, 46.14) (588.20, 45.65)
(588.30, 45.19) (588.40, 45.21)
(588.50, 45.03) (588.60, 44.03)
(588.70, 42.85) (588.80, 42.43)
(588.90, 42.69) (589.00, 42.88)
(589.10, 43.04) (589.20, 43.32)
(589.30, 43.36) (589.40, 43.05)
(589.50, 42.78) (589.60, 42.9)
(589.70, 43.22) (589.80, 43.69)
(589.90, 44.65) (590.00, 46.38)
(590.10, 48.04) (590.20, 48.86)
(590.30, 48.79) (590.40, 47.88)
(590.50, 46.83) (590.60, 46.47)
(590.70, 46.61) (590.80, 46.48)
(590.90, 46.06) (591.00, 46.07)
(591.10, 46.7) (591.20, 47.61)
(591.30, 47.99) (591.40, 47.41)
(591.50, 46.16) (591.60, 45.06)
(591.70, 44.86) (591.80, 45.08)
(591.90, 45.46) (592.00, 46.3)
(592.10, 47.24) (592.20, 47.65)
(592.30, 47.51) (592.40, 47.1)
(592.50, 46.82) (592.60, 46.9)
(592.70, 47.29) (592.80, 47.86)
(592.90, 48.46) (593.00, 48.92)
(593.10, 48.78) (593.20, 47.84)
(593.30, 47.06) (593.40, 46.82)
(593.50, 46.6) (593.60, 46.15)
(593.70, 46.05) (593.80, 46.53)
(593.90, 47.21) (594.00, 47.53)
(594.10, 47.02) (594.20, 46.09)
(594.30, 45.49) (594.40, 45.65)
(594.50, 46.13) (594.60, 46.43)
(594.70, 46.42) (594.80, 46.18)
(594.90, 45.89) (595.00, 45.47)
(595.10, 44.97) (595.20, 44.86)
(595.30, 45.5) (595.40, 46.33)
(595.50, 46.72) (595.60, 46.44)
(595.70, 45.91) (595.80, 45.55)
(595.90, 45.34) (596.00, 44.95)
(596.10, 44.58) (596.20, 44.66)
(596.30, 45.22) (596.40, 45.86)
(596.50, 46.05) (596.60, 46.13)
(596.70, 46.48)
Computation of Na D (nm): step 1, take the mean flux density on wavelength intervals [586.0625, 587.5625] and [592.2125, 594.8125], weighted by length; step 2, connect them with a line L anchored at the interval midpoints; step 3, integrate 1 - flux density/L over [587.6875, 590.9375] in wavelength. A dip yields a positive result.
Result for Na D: 0.16 nm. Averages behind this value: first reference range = 47.7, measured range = 45.1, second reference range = 47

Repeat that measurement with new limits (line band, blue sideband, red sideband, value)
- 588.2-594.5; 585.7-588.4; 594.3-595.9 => 0.070 nm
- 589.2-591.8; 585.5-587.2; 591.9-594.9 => 0.084 nm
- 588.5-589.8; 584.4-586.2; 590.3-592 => 0.107 nm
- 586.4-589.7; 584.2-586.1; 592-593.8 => 0.150 nm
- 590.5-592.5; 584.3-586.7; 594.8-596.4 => 0.002 nm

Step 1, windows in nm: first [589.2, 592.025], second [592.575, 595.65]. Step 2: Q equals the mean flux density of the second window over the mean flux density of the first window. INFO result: 1.02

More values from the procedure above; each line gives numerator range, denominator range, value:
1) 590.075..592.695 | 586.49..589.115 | 1.02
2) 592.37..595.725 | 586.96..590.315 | 1.03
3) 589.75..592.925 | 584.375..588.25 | 0.98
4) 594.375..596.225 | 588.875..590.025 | 1.05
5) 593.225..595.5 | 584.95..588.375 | 0.97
